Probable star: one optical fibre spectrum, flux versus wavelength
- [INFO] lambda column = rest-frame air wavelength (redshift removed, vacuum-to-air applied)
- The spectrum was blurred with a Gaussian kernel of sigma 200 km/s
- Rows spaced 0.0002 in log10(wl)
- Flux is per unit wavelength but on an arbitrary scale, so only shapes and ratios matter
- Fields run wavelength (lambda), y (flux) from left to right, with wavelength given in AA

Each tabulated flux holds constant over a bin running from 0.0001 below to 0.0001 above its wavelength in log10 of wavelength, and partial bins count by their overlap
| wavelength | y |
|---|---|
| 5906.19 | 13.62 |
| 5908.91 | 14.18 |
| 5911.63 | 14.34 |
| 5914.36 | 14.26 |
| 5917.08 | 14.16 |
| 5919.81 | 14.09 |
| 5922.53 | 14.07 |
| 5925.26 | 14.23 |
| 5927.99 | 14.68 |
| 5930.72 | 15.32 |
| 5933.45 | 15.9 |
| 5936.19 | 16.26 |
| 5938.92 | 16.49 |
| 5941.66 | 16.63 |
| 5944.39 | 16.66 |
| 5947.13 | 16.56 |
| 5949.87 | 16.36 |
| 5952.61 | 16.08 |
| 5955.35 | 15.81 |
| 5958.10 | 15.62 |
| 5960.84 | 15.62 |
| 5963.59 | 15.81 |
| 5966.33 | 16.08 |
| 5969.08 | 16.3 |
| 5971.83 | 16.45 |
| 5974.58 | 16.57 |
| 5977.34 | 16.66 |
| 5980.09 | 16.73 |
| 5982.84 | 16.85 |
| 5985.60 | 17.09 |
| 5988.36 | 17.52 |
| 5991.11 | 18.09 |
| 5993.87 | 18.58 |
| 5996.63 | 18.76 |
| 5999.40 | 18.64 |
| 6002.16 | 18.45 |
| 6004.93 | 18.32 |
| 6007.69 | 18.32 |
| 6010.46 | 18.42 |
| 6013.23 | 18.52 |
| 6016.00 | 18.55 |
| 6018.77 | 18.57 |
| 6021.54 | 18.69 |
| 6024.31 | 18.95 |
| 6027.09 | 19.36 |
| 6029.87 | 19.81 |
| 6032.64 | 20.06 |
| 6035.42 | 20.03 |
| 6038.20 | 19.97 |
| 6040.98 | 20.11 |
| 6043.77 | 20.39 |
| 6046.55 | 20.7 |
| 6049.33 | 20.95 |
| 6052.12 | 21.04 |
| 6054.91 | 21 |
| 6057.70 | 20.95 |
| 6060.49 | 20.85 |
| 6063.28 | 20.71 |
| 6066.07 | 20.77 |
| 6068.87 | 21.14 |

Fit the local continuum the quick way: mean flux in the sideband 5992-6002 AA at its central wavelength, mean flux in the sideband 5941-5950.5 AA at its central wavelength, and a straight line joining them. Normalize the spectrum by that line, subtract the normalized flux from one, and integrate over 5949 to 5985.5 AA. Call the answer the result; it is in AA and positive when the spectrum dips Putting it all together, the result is 2.4 AA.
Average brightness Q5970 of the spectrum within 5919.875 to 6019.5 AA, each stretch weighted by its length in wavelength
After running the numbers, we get 16.8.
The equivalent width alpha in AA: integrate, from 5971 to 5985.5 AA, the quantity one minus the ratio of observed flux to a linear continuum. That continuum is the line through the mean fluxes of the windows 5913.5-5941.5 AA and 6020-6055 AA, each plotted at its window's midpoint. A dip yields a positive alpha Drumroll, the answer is 0.54 AA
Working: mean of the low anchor 15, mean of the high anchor 20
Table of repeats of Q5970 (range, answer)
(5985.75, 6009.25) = 18.3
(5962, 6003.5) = 17.2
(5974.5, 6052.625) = 18.8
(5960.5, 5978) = 16.2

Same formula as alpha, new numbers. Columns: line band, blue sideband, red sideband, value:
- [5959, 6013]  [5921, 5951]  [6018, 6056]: 1.54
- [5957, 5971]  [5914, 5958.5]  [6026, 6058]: 0.72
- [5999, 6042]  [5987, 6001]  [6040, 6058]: 0.97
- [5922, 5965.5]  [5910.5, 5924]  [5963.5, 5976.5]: -1.58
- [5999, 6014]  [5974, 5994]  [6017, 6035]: -0.10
